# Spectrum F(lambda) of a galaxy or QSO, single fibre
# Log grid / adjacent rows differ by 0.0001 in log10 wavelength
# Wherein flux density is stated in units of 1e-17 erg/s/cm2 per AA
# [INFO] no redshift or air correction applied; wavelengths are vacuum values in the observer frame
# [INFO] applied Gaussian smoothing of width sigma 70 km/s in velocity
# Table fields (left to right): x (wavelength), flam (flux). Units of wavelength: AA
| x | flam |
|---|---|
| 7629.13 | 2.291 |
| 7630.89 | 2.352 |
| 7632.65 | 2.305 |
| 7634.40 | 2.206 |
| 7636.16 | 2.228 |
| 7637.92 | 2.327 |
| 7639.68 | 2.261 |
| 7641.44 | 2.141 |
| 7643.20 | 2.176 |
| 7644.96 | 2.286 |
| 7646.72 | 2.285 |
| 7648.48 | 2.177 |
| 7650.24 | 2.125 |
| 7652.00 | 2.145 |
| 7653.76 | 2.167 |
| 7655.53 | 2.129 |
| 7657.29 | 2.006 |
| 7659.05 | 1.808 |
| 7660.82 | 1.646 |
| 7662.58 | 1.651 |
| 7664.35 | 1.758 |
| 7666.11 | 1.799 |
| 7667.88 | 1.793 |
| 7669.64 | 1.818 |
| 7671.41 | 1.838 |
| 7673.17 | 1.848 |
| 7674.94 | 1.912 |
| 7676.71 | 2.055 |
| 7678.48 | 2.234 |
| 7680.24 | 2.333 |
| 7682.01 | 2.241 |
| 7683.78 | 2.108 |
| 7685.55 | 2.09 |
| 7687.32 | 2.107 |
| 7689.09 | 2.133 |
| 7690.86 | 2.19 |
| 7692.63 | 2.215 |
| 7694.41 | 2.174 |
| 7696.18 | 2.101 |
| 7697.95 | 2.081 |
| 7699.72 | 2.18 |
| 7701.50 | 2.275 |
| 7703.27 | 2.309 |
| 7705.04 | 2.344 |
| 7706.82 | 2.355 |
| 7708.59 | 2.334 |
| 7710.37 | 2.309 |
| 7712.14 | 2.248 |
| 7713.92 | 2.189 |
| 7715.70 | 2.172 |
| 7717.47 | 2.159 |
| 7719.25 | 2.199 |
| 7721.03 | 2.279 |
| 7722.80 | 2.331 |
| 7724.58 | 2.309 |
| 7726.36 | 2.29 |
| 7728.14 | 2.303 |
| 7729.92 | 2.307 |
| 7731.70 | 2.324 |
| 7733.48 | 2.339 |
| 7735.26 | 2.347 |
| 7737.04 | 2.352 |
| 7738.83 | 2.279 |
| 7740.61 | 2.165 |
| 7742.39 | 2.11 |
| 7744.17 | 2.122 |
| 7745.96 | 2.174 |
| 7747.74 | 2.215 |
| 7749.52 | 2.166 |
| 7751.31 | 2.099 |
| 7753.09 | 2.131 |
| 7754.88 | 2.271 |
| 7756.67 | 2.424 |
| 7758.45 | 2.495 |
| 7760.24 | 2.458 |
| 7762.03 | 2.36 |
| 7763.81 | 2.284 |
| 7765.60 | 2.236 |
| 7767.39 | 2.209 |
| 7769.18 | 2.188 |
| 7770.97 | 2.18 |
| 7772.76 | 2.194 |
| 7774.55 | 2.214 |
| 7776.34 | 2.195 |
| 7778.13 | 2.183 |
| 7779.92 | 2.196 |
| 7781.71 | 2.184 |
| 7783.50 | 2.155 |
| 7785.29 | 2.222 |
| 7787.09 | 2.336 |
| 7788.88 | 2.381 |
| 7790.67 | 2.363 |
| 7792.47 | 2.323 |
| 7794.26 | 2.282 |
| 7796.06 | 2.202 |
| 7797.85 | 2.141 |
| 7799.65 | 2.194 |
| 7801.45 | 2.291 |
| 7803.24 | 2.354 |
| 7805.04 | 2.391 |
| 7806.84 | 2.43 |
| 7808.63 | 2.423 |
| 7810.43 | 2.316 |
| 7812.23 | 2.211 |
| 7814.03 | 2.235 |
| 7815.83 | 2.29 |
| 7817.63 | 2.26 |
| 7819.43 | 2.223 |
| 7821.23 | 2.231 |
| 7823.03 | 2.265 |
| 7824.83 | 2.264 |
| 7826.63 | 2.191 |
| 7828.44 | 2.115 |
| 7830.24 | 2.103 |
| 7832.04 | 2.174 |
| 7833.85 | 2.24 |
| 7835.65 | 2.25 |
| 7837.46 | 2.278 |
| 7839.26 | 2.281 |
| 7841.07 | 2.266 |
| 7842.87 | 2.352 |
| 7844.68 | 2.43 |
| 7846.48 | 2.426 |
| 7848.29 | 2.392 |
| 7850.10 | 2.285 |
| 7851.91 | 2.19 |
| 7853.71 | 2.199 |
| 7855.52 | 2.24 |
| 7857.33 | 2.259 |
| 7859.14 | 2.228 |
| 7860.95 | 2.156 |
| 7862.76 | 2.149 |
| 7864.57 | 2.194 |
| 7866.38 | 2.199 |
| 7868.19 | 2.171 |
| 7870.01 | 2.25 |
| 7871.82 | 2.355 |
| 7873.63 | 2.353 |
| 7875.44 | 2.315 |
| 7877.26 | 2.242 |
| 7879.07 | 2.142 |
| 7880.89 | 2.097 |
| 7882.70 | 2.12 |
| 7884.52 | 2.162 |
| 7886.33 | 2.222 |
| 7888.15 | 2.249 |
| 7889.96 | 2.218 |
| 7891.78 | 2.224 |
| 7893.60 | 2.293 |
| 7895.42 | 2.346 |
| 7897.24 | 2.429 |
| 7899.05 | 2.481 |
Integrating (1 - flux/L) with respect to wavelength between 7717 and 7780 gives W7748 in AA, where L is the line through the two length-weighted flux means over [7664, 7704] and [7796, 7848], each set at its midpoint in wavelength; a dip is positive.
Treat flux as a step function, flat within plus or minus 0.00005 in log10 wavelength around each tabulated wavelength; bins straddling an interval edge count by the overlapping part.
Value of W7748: -2.6 AA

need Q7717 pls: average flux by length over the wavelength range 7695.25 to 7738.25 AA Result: 2.27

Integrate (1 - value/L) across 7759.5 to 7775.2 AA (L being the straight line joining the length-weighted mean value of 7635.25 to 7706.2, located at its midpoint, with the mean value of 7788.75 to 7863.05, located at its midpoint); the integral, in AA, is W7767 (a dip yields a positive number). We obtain -0.4 AA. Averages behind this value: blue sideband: 2.09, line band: 2.26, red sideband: 2.27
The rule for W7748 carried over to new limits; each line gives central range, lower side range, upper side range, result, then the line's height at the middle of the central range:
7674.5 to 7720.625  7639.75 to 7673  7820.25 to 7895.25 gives -3.5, 2.04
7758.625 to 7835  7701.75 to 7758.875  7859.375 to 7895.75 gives -0.4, 2.24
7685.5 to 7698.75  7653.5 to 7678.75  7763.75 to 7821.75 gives -1.2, 1.96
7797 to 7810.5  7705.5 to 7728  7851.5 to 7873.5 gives -0.5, 2.24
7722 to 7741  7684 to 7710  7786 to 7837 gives -0.7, 2.22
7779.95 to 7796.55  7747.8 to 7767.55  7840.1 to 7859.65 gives 0.1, 2.29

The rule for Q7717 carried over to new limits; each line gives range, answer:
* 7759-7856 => 2.27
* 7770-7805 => 2.25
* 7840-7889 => 2.25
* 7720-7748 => 2.27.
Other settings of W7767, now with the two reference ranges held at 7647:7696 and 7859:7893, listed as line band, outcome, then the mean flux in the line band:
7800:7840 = -1.9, 2.26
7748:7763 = -1.4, 2.3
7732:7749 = -1.2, 2.24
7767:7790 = -1.1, 2.22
